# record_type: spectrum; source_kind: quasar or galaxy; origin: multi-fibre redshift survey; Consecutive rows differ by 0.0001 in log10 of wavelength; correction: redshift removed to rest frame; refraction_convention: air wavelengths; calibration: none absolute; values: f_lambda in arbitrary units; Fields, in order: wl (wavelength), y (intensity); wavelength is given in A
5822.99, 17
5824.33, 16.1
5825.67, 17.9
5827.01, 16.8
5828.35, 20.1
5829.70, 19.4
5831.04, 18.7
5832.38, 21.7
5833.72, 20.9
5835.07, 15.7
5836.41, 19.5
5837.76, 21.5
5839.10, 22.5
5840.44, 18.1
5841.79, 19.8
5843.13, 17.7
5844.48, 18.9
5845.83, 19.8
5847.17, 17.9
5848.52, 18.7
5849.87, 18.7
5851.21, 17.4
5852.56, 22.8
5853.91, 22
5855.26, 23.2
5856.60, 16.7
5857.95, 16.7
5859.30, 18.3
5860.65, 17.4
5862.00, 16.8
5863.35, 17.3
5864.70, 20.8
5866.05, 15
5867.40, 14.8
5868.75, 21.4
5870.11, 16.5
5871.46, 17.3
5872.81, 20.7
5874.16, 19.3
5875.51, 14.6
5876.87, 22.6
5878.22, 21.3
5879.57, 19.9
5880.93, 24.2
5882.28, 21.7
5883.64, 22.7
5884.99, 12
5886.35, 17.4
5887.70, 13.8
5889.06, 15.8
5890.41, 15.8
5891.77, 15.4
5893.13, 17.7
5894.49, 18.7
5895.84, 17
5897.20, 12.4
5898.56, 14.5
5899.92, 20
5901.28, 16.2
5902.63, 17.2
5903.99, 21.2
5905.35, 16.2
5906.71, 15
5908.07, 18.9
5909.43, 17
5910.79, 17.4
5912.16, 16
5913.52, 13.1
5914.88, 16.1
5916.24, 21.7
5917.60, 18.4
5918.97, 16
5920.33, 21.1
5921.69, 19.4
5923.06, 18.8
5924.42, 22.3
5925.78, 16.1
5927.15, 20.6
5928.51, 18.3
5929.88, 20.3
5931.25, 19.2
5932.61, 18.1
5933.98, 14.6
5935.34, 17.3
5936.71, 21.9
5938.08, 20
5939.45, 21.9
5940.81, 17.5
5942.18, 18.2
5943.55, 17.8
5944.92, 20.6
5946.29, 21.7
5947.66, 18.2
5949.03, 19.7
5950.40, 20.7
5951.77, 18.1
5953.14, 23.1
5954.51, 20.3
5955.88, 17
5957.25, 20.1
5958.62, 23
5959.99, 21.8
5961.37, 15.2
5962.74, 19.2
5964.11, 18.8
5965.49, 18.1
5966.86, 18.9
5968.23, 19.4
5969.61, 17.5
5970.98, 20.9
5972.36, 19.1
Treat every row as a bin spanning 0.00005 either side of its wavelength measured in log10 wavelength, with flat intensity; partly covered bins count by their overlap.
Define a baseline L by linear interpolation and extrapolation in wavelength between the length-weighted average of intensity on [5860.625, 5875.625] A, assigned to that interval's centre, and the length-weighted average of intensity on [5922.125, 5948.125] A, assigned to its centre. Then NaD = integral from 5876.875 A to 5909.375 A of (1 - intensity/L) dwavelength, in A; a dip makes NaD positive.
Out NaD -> 1.0 A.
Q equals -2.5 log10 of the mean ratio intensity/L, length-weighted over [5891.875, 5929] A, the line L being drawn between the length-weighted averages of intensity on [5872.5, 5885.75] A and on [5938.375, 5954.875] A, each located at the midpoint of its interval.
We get 0.13 mag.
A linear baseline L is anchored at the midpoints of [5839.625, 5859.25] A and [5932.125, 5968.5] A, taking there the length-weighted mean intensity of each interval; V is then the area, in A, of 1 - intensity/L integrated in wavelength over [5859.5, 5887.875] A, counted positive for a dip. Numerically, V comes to 0.99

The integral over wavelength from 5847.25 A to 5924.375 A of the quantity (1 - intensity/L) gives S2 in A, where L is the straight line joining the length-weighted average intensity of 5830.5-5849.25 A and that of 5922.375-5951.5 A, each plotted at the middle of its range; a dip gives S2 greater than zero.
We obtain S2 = 5.0 A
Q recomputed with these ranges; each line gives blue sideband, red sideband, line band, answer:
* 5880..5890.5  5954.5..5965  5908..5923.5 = 0.050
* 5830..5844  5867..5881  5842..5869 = 0.046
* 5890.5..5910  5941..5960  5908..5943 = -0.002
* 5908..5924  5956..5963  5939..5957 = -0.022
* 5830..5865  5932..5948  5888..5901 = 0.173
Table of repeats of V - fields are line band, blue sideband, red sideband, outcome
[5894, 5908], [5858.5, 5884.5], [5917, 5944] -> 1.5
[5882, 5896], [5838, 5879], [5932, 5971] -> 1.5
